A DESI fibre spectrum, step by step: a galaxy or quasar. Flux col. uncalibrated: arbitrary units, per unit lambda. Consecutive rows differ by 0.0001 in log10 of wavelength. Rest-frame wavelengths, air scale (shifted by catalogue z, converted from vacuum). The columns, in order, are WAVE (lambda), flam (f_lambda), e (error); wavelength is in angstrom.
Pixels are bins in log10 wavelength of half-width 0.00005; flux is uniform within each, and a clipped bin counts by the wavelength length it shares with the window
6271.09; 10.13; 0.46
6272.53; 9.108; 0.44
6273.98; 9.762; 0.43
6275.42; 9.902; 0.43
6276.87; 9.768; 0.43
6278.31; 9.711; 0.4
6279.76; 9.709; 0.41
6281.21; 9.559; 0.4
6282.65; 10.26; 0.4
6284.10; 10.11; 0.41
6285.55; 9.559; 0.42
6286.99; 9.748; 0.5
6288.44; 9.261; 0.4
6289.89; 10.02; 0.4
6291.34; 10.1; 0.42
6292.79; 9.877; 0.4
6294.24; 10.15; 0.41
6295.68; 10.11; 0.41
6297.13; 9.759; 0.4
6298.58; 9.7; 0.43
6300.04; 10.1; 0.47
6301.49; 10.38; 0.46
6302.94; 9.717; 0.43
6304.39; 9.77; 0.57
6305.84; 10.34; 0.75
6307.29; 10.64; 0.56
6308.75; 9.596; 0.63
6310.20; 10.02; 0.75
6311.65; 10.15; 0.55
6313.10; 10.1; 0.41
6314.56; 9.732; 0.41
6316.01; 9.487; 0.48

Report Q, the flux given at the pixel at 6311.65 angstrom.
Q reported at 10.15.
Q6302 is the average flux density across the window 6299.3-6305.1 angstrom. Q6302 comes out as 9.98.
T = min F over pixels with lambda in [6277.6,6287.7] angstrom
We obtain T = 9.559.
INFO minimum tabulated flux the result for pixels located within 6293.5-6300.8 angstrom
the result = 9.7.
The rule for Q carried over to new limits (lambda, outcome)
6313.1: 10.1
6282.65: 10.26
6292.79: 9.877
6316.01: 9.487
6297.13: 9.759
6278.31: 9.711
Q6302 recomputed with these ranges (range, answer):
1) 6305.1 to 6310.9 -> 10.1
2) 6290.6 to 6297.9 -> 10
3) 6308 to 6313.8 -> 9.97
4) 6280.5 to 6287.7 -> 9.86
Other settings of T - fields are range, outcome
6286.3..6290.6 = 9.261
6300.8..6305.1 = 9.717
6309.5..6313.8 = 10.02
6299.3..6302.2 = 10.1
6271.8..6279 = 9.108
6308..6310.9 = 9.596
